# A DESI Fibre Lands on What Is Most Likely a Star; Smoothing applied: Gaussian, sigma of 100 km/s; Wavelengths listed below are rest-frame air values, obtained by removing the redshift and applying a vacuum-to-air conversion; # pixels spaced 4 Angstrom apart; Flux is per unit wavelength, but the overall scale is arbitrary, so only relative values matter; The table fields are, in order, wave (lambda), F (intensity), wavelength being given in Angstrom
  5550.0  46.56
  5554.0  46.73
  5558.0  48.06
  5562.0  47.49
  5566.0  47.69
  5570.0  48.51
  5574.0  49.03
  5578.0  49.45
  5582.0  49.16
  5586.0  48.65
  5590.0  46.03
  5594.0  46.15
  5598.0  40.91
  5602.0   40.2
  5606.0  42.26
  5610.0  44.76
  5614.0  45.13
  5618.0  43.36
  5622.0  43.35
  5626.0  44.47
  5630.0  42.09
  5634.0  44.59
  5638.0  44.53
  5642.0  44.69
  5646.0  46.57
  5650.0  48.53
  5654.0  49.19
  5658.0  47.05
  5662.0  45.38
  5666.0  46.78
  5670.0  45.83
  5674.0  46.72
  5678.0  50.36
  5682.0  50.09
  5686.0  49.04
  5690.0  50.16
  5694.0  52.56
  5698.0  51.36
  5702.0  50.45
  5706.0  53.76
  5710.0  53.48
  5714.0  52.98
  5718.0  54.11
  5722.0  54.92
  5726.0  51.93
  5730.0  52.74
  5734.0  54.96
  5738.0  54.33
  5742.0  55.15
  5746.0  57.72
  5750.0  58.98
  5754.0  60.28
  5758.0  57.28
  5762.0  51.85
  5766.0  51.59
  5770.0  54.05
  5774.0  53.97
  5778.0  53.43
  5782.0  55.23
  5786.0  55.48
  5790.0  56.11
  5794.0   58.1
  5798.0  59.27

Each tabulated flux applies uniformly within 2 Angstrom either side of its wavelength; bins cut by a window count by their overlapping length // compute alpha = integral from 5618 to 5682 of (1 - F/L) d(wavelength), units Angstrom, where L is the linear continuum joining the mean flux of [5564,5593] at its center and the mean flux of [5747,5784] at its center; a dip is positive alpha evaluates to 6.17 Angstrom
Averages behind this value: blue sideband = 48.3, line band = 46.1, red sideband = 55.3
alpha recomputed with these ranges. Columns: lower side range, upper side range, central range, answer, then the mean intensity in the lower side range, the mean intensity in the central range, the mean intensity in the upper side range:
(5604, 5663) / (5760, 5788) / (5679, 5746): -3.8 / 45.1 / 52.7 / 53.7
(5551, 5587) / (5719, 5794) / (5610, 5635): 3.1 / 48.2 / 43.9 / 55.1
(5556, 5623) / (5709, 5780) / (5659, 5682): 1.5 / 45.9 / 47.3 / 54.7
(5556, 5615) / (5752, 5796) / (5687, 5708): 0.0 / 46.3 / 51.5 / 55.2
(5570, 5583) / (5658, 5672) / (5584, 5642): 4.6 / 49.1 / 44.1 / 46.1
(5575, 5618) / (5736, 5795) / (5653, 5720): 1.0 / 45.3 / 50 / 55.5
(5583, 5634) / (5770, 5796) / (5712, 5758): -2.8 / 44.1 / 55.4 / 55.3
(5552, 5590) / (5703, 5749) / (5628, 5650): 2.6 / 48.2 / 44.9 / 54.2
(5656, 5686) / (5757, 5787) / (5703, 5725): -1.5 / 47.6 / 53.6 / 54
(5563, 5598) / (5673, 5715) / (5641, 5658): 0.8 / 47.7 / 47.4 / 51.1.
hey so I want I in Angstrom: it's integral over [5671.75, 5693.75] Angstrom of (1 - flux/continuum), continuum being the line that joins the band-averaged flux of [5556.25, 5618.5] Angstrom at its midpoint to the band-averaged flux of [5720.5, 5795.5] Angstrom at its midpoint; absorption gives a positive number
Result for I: 0.7 Angstrom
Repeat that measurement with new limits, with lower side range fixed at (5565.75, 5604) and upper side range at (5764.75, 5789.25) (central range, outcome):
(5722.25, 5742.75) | -0.57 Angstrom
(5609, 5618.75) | 0.65 Angstrom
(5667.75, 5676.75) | 0.61 Angstrom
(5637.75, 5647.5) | 0.70 Angstrom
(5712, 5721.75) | -0.38 Angstrom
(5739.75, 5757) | -1.60 Angstrom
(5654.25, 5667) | 0.71 Angstrom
